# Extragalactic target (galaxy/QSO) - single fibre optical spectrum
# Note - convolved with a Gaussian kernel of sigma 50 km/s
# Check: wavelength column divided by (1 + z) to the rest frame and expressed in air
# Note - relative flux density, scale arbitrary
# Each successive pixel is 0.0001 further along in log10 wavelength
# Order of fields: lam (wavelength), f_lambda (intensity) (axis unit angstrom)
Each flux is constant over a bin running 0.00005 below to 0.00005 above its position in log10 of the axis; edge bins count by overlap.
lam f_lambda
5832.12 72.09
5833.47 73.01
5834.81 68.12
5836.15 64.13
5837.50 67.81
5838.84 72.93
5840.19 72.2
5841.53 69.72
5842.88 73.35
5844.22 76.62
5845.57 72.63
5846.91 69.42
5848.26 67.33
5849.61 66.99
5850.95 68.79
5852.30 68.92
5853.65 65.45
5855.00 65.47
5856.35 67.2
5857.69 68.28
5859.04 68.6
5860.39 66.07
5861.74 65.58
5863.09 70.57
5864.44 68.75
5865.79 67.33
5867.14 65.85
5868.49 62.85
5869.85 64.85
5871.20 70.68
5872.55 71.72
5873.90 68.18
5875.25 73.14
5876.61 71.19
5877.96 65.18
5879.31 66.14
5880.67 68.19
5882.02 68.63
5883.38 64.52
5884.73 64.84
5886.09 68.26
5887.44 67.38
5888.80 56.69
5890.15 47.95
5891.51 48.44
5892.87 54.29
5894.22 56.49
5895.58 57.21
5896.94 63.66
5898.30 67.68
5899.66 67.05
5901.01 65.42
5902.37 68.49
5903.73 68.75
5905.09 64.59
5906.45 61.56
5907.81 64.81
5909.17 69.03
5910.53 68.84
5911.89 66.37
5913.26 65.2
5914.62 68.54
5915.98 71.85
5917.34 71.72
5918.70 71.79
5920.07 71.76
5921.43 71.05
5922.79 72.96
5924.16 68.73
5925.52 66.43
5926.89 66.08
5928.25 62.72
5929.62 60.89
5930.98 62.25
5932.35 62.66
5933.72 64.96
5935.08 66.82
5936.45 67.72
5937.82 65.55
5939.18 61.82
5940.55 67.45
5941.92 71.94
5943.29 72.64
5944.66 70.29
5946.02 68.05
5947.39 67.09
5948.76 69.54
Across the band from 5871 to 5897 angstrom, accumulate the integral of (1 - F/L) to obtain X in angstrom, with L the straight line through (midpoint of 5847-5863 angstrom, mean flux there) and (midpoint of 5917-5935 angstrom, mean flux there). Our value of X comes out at 1.5 angstrom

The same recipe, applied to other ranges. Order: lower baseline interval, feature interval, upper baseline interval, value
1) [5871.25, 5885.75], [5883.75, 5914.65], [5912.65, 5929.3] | 2.51 angstrom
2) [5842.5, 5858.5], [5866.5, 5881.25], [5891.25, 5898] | -1.24 angstrom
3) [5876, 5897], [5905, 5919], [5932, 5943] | -0.78 angstrom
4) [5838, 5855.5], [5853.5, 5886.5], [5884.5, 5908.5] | -0.69 angstrom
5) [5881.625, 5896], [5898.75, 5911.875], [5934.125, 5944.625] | -0.93 angstrom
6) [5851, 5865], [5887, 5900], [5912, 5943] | 1.76 angstrom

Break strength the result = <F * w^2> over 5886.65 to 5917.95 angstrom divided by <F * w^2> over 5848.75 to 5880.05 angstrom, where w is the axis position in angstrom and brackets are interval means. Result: 1.0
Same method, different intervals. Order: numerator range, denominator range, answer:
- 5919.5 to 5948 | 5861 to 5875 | 1.01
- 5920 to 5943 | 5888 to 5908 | 1.11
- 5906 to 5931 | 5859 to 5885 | 1.02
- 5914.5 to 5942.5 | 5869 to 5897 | 1.07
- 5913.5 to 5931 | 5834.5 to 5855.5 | 1.01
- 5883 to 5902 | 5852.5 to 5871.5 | 0.92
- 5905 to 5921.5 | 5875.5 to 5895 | 1.11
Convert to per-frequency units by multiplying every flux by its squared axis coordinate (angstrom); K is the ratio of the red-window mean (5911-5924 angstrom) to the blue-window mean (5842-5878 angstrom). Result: 1.0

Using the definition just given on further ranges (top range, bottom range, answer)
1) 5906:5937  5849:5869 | 1.02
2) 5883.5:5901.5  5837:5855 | 0.88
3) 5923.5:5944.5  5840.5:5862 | 0.99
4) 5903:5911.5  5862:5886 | 0.99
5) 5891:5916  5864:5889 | 0.96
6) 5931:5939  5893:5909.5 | 1.03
